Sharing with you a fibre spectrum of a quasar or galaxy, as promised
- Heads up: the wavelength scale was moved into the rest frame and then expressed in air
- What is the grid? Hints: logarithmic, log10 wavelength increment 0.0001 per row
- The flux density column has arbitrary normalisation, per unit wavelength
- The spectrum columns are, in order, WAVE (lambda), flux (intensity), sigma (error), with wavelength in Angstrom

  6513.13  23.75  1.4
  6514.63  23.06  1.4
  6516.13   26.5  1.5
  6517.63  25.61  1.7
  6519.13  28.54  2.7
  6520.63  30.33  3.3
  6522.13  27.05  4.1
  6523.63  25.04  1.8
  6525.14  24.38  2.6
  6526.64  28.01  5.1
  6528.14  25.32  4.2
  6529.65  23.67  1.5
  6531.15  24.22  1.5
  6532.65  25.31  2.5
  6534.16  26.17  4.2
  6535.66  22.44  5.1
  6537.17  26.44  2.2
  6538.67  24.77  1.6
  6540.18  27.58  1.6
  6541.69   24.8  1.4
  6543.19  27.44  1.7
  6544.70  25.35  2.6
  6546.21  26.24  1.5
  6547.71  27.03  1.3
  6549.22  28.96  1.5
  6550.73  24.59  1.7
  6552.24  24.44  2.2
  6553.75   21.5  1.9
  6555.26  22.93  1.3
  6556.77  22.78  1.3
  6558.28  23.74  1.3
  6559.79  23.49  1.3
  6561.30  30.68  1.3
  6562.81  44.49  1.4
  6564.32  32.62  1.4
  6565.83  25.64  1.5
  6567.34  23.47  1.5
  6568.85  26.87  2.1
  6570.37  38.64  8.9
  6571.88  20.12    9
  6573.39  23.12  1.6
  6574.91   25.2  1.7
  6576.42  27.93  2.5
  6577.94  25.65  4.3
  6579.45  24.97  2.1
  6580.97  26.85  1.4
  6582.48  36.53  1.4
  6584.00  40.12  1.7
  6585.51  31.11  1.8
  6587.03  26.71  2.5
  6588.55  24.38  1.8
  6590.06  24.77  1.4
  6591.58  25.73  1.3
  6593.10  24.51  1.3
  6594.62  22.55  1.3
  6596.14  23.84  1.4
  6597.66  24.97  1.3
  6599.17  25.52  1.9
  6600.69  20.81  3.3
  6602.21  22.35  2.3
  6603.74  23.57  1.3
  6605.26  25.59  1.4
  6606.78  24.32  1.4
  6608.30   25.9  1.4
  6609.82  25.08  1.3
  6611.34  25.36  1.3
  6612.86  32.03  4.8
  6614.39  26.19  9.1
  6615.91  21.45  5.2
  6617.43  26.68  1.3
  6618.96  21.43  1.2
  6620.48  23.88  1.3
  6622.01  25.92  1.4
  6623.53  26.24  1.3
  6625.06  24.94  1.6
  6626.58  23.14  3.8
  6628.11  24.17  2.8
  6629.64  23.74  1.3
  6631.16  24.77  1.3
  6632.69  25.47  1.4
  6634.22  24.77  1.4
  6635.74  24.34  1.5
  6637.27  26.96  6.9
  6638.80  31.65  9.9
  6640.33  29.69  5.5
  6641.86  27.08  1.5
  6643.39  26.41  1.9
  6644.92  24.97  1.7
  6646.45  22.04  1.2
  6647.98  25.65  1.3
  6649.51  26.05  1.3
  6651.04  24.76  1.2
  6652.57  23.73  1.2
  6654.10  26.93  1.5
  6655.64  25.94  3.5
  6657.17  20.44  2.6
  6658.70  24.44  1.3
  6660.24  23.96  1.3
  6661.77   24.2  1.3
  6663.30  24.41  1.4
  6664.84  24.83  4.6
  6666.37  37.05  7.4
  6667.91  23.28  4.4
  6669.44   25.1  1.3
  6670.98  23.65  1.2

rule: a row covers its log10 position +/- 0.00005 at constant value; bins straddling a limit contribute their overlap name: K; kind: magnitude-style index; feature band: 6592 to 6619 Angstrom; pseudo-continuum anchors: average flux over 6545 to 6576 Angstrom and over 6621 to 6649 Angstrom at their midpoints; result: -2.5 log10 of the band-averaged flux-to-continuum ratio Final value 0.06 mag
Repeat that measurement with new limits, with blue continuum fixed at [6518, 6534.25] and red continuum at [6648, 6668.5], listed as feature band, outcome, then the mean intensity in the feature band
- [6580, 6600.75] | -0.06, 27.2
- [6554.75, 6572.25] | -0.09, 28.2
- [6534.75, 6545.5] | 0.02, 25.6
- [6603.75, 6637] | 0.03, 25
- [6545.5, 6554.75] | 0.03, 25.4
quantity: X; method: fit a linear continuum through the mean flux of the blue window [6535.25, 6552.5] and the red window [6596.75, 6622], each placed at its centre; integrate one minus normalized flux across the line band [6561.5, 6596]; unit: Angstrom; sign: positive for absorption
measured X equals -4.0 Angstrom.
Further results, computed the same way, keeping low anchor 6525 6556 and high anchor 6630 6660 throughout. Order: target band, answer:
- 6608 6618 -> -0.2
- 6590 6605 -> 0.9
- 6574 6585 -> -1.8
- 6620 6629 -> 0.3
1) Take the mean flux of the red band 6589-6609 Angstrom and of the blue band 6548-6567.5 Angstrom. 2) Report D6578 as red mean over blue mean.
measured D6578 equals 0.90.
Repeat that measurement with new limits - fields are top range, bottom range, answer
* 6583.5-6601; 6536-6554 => 1.02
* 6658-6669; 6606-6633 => 1.04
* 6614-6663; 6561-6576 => 0.86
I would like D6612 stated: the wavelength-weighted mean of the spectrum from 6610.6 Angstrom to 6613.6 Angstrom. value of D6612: 28.7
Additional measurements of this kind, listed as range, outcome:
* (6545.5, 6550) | 27.4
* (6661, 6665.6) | 24.5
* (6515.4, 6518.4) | 26.1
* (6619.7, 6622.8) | 24.9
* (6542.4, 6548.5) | 26.5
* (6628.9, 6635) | 24.7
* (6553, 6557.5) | 22.4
